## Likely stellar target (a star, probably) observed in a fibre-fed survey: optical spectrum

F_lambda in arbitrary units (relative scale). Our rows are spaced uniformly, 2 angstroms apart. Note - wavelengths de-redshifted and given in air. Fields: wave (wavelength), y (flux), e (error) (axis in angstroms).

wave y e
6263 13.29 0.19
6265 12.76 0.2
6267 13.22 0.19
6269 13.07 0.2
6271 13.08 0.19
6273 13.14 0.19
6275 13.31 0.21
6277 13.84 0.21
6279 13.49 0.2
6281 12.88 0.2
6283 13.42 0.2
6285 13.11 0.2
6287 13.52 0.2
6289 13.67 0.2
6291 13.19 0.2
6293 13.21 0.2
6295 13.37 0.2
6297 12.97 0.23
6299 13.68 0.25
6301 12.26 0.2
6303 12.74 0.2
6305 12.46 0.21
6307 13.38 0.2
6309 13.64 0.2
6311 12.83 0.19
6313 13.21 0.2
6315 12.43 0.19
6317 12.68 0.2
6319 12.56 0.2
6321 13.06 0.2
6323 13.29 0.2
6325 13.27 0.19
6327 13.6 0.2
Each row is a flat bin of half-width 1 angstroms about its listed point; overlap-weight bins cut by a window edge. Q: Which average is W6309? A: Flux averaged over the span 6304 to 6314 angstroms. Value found 13.1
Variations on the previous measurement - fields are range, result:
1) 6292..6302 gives 13.1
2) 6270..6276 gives 13.2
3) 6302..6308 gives 12.9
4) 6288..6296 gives 13.4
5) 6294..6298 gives 13.2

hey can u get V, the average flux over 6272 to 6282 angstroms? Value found 13.3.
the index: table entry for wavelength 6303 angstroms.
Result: 12.74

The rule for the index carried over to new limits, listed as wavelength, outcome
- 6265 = 12.76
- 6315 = 12.43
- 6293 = 13.21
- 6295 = 13.37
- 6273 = 13.14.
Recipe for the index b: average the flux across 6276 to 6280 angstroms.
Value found 13.7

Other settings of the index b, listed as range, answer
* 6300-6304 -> 12.5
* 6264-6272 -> 13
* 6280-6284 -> 13.2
